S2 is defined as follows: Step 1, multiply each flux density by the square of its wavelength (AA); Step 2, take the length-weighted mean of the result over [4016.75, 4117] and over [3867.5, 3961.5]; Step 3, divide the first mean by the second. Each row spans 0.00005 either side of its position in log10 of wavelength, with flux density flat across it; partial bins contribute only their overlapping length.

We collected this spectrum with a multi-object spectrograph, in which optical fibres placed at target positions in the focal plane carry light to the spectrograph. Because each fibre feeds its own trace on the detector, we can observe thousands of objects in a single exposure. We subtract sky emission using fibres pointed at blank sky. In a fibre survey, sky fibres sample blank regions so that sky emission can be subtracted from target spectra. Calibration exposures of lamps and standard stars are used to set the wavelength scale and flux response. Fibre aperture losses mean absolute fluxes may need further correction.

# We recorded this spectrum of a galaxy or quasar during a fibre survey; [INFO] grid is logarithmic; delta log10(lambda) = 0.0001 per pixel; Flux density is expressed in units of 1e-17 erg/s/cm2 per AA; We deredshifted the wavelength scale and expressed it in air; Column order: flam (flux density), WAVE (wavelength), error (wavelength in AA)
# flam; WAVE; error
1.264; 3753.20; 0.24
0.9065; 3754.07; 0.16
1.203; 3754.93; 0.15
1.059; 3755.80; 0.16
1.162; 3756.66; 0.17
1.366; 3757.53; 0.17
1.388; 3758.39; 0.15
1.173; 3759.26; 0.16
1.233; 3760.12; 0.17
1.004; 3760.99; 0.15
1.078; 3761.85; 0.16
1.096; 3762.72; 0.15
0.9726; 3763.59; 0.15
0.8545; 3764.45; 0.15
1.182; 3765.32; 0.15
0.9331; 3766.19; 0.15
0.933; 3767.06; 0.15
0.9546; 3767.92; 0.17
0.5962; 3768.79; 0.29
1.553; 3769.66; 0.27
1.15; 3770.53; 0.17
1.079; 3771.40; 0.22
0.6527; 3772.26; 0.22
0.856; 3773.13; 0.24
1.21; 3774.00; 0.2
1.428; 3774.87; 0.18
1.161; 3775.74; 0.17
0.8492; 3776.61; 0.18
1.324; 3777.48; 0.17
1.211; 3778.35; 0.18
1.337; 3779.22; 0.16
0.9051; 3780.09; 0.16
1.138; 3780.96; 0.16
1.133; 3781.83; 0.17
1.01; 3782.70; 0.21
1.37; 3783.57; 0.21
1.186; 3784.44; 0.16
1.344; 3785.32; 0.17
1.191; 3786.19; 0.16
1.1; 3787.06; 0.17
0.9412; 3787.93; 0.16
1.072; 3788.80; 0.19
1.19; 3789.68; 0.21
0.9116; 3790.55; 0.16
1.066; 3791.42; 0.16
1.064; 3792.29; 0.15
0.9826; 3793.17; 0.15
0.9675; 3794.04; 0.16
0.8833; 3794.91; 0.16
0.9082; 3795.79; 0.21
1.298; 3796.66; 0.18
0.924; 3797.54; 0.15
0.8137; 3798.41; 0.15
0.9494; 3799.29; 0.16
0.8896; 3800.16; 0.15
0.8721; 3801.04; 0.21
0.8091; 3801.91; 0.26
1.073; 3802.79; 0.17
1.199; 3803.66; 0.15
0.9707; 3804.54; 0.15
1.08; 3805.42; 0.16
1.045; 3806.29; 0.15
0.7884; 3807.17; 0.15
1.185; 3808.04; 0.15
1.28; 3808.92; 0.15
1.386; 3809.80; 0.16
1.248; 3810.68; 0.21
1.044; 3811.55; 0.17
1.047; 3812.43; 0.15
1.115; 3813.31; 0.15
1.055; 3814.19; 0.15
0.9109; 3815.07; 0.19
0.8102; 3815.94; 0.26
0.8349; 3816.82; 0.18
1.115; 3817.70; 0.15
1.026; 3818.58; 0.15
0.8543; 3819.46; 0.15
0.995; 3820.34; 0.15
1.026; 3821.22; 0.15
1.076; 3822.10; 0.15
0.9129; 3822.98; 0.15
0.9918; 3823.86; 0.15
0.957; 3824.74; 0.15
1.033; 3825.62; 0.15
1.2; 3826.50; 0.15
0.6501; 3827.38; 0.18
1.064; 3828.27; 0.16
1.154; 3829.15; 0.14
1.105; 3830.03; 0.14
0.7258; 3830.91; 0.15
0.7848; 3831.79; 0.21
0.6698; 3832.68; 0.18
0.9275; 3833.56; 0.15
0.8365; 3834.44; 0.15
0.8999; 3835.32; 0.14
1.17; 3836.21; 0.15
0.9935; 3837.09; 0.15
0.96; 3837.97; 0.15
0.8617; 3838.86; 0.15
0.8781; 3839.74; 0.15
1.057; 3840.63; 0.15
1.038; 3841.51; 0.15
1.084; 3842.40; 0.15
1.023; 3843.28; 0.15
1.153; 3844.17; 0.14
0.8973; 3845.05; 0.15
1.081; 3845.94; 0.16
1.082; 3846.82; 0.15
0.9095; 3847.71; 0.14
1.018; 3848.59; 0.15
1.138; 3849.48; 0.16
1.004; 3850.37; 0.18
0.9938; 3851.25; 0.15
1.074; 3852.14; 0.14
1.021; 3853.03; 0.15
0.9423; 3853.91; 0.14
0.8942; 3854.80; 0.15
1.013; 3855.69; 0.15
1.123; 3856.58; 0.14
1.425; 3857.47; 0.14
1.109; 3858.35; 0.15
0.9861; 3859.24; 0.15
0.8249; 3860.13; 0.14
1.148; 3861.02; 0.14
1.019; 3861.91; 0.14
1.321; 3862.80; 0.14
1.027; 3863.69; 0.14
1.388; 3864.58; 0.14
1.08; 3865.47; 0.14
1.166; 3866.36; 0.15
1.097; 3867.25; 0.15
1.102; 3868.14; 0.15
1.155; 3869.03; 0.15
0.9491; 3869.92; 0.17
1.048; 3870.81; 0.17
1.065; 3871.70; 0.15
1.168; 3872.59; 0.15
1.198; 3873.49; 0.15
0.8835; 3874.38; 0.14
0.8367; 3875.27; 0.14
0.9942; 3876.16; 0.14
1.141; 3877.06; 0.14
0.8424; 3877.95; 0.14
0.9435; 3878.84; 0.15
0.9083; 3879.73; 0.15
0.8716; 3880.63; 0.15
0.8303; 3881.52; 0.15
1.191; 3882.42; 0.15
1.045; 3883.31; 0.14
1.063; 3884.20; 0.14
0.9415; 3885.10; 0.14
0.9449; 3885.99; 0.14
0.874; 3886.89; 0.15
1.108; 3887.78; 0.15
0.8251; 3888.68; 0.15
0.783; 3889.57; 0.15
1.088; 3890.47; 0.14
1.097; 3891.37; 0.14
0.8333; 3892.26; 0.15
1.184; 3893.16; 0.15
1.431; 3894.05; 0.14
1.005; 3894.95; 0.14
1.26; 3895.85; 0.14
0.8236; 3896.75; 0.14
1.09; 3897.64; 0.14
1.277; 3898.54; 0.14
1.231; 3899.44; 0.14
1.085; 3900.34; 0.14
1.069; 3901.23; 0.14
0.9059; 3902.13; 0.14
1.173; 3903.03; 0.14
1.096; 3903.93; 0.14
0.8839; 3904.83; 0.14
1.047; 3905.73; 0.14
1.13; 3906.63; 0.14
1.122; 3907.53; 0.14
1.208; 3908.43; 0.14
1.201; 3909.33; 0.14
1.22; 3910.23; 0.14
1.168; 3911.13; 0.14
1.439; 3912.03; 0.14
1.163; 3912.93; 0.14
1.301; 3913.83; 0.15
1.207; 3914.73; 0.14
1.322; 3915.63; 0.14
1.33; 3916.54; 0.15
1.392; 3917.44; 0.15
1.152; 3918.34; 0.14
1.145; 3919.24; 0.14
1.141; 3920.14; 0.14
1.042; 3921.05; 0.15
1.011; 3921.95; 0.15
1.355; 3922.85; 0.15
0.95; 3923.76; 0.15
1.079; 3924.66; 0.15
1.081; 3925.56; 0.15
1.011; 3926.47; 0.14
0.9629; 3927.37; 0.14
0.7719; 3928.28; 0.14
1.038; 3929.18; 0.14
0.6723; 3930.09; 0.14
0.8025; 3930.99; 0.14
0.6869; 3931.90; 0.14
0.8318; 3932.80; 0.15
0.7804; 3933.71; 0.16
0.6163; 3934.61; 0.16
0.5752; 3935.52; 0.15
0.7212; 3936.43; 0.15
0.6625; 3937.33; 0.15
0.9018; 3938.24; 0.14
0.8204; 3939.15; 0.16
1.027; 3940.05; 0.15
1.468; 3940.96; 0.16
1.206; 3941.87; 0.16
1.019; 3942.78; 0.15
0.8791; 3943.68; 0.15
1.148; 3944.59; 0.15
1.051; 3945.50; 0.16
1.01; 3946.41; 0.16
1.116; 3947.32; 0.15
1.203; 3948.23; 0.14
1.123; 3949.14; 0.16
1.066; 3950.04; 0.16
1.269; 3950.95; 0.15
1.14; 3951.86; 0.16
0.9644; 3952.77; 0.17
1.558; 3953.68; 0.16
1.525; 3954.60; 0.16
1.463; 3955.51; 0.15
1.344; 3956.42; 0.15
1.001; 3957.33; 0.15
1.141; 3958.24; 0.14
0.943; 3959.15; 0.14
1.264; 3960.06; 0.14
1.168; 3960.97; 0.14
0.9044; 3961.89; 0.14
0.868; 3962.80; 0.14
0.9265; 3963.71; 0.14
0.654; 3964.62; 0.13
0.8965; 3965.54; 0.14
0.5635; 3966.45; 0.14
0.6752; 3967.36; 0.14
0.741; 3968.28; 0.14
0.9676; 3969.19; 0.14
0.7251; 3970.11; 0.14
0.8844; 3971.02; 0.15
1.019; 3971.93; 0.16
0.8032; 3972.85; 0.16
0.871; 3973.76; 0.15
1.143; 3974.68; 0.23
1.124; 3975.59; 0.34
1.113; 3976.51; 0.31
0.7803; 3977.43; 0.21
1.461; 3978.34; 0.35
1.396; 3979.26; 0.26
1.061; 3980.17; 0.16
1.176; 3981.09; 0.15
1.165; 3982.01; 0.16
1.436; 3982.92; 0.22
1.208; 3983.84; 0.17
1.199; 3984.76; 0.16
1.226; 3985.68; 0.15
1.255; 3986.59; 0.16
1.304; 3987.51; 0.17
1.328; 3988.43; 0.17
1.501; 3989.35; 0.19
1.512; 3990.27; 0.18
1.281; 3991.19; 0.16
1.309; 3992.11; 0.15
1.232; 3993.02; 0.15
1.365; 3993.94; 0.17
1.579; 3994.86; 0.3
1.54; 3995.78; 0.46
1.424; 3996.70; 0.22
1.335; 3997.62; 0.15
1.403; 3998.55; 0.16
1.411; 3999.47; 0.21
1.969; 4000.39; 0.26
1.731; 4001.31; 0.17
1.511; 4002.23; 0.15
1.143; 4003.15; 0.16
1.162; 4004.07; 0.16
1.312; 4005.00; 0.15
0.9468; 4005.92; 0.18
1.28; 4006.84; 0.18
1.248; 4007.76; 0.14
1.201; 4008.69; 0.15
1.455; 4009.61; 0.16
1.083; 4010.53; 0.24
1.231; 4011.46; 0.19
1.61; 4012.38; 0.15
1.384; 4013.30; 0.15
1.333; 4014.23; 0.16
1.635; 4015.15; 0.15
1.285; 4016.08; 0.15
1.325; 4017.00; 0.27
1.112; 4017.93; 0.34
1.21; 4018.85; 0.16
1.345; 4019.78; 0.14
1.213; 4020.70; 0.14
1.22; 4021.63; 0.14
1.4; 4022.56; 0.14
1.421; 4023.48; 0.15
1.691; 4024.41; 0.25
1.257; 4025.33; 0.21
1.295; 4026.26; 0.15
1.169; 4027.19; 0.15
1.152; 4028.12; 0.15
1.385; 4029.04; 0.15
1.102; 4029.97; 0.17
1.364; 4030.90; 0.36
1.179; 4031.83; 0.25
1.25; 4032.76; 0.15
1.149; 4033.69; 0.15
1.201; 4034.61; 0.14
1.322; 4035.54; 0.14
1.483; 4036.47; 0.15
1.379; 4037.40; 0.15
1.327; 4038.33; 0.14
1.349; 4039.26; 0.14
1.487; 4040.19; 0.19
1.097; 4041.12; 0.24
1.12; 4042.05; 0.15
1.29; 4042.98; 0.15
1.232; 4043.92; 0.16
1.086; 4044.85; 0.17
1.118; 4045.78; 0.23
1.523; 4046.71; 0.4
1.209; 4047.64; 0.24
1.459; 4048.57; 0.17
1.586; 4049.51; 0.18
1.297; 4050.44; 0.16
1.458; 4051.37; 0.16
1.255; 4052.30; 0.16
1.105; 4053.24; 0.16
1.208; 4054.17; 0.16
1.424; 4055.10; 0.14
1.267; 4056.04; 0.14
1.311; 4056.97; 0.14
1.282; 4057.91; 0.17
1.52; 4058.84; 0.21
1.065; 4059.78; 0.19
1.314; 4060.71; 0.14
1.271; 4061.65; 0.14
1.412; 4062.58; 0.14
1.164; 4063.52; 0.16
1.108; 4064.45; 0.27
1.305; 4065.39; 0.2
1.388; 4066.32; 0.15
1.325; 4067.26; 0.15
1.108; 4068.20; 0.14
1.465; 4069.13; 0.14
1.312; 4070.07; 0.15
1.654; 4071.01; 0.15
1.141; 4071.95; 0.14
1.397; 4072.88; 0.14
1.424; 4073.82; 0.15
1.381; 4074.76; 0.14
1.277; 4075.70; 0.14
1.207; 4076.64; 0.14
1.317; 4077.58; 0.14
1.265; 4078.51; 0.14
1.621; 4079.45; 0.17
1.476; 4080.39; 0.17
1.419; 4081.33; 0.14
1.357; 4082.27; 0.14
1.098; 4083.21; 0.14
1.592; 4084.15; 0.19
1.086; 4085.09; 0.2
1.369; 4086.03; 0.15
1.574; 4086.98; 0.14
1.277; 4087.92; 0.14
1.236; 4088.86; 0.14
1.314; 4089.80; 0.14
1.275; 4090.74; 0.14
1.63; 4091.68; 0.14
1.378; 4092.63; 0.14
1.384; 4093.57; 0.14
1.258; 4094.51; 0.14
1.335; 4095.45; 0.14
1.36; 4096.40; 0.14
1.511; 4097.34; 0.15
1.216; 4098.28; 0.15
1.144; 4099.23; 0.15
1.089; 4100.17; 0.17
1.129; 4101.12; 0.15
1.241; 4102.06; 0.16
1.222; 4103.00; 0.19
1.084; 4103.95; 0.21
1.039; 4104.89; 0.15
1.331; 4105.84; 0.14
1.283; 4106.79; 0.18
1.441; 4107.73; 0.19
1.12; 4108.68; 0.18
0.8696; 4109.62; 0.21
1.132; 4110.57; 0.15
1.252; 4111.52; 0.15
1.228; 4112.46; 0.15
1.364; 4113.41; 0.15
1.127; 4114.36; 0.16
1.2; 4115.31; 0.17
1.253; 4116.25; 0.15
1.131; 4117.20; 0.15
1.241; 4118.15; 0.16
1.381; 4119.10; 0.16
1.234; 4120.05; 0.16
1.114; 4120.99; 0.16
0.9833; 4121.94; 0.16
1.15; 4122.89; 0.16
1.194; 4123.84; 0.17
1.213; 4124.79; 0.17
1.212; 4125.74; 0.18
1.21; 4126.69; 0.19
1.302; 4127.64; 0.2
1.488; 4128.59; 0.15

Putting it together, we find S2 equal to 1.31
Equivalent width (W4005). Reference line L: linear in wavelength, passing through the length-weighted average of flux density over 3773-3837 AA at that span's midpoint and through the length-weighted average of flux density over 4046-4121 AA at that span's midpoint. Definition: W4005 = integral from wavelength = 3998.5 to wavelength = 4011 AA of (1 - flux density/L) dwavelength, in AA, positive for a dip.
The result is -1.3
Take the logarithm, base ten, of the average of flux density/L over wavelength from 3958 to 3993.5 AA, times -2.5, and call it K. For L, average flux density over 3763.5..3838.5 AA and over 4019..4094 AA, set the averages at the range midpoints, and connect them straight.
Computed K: 0.14 mag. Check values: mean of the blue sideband 1.03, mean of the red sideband 1.32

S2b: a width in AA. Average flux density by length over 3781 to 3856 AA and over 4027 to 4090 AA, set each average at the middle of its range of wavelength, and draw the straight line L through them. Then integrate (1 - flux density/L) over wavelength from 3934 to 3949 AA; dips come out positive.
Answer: 2.6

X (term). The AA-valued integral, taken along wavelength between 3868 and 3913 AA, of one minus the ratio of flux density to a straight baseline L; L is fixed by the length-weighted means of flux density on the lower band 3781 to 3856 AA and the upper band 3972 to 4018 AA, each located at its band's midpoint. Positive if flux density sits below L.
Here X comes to 3.0 AA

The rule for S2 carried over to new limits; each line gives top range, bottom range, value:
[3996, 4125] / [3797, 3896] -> 1.42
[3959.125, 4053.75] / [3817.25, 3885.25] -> 1.32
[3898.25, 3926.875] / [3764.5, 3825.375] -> 1.17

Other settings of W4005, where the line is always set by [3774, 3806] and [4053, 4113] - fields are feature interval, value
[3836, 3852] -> 1.4 AA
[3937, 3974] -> 5.3 AA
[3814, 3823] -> 1.1 AA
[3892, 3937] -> 4.1 AA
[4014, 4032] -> -0.8 AA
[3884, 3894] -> 1.4 AA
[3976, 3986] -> 0.1 AA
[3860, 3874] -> 0.2 AA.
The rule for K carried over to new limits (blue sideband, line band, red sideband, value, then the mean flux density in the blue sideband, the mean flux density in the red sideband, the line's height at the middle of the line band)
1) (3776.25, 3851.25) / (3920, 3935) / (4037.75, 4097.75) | 0.24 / 1.02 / 1.33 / 1.16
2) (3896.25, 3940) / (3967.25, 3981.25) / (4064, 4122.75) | 0.12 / 1.04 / 1.28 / 1.11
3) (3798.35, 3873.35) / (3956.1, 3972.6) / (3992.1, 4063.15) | 0.31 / 1.02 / 1.32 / 1.22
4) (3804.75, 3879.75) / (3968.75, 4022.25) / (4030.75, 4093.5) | -0.03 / 1.02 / 1.32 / 1.23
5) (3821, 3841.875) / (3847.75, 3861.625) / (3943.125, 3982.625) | -0.08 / 0.956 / 1.05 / 0.974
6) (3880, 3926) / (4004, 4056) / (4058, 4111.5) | -0.05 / 1.1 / 1.3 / 1.24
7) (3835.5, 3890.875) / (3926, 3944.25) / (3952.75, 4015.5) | 0.28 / 1.03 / 1.21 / 1.14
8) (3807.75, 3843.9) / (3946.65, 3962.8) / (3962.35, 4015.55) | -0.01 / 0.999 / 1.21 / 1.16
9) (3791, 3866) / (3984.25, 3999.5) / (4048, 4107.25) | -0.13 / 1.01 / 1.31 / 1.21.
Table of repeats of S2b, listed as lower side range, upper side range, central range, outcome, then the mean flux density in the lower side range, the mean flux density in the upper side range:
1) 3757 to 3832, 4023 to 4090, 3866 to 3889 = 2.5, 1.05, 1.31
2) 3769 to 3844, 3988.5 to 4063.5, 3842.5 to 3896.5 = 3.6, 1.03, 1.33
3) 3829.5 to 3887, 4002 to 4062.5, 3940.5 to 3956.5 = -0.5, 1.02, 1.29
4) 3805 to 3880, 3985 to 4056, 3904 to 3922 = -0.6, 1.02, 1.33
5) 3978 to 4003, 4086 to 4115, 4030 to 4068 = 0.8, 1.38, 1.26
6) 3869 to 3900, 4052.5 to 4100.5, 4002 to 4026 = -1.6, 1.03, 1.32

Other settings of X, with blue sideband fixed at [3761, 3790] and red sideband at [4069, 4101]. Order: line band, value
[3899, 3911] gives 0.9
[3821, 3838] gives 2.7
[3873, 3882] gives 1.7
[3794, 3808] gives 1.7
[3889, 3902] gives 1.2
